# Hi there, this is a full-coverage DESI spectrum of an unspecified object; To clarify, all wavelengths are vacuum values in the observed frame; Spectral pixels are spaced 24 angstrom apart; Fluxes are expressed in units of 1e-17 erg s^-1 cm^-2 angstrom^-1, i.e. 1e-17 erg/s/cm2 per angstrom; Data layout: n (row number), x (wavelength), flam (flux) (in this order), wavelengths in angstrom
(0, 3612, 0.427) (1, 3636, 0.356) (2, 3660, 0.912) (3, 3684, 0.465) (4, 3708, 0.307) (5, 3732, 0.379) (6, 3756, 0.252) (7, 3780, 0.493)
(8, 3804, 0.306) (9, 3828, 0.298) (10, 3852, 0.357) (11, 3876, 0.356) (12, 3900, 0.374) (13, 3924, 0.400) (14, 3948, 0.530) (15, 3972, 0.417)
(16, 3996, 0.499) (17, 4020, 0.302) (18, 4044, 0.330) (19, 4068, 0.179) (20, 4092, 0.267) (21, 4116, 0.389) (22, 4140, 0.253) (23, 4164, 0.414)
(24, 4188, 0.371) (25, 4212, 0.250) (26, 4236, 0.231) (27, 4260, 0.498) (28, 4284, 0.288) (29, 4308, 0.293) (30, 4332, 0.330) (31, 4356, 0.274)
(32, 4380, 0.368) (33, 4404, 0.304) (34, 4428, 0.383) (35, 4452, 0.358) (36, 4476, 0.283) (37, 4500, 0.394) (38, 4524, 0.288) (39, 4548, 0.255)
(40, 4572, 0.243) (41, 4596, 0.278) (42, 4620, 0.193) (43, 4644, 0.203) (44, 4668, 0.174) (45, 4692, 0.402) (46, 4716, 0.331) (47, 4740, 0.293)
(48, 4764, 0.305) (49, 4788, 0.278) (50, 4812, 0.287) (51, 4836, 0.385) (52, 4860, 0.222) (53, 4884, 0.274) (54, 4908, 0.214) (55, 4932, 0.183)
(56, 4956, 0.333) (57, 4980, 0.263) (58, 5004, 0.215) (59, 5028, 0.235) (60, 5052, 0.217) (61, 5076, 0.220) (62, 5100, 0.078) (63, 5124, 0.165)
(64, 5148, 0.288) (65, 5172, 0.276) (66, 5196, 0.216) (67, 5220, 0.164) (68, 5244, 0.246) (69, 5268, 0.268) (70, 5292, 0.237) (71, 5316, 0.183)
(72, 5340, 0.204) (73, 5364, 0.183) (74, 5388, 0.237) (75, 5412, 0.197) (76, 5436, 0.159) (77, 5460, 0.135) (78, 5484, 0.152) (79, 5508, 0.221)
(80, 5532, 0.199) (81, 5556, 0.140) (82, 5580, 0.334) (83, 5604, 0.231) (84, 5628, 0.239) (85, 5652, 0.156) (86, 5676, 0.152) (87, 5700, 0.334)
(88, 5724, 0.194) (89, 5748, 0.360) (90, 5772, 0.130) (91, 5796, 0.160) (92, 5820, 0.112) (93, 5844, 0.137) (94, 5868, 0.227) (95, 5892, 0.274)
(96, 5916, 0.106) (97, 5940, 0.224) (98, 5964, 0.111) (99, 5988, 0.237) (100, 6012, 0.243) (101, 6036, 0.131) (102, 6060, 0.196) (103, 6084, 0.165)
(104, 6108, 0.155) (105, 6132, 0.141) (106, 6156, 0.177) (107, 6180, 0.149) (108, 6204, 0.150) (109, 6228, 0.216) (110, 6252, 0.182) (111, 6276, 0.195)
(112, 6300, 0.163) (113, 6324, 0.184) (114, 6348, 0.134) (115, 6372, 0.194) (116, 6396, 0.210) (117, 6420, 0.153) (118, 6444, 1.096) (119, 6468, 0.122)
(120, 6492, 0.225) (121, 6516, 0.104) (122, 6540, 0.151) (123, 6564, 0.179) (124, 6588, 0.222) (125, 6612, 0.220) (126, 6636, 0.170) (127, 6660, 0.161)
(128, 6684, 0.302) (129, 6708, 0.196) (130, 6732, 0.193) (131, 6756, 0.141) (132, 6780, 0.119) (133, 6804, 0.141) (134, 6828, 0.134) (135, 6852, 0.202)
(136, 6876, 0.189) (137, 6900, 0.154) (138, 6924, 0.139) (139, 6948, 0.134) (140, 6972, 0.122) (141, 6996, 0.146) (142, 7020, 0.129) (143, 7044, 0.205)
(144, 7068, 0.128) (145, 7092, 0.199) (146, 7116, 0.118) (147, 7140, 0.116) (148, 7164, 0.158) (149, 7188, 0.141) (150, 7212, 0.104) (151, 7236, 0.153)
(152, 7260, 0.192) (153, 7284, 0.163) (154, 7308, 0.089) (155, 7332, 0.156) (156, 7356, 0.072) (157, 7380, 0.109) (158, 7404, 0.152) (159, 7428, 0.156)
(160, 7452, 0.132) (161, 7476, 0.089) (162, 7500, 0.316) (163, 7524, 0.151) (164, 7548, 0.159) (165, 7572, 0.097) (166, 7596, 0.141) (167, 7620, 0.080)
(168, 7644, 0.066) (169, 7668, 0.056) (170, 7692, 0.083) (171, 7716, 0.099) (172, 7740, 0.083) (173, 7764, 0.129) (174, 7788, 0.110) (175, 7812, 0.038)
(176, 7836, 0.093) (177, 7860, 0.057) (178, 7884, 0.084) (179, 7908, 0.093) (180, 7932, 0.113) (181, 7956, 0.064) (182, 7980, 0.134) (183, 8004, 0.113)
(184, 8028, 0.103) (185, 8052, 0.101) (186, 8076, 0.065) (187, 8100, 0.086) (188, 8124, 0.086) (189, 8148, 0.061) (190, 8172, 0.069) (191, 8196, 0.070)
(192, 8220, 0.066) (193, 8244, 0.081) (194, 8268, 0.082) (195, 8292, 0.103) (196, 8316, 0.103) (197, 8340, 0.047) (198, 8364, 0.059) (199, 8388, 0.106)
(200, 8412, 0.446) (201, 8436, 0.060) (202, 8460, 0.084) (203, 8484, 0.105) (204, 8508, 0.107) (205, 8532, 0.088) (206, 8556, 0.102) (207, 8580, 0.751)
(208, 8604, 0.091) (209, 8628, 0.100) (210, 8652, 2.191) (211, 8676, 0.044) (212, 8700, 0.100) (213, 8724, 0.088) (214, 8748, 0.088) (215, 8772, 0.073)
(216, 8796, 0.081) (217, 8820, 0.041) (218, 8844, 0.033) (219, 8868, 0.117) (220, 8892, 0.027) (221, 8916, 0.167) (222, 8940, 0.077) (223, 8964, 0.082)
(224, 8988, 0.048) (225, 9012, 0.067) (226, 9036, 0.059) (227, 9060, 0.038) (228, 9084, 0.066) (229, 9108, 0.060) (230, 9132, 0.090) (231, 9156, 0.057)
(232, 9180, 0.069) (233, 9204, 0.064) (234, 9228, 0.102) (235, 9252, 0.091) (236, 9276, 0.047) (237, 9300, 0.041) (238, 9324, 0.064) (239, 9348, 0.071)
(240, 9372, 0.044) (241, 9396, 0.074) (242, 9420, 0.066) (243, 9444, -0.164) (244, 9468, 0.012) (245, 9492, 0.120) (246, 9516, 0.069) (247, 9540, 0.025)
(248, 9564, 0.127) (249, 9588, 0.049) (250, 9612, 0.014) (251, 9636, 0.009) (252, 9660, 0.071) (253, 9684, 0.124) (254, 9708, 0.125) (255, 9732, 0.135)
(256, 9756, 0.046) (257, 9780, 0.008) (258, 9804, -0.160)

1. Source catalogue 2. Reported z 0.73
